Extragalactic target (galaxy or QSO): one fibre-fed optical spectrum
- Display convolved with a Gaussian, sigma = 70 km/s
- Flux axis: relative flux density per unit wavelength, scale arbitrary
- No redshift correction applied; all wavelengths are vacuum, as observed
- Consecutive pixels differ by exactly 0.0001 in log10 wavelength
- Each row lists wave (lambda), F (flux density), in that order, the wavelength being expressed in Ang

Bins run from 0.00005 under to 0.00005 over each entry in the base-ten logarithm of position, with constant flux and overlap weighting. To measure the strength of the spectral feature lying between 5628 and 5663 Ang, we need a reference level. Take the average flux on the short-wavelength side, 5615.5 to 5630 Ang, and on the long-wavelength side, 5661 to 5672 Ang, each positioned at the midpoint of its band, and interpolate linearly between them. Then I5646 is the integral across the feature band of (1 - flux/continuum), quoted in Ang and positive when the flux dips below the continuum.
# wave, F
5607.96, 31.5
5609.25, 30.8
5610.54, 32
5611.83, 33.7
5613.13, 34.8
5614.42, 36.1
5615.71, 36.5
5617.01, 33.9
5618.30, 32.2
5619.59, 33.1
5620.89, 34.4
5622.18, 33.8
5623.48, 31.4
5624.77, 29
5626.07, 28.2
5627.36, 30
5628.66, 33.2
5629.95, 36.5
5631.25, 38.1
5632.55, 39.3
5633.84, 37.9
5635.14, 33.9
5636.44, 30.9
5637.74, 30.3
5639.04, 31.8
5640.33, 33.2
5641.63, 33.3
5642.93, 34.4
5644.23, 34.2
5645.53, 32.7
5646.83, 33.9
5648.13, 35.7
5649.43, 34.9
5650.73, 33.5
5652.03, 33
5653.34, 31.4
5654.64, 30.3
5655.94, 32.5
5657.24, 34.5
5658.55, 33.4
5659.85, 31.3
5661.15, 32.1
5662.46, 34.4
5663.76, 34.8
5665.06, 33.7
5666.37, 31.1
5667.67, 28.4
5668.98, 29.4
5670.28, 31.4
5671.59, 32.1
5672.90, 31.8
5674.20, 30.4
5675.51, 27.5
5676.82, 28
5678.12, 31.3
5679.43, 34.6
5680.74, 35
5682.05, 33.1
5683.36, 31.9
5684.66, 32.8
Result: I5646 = -1.7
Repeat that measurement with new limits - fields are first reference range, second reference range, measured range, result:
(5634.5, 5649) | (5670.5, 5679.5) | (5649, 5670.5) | -0.4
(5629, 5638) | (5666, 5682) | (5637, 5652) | 0.3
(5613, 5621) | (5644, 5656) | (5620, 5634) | 0.2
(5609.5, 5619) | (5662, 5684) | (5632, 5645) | -0.3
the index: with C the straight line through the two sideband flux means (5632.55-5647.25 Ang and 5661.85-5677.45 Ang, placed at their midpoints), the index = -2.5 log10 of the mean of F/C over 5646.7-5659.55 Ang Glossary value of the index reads -0.02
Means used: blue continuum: 33.6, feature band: 33.2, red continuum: 31.1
